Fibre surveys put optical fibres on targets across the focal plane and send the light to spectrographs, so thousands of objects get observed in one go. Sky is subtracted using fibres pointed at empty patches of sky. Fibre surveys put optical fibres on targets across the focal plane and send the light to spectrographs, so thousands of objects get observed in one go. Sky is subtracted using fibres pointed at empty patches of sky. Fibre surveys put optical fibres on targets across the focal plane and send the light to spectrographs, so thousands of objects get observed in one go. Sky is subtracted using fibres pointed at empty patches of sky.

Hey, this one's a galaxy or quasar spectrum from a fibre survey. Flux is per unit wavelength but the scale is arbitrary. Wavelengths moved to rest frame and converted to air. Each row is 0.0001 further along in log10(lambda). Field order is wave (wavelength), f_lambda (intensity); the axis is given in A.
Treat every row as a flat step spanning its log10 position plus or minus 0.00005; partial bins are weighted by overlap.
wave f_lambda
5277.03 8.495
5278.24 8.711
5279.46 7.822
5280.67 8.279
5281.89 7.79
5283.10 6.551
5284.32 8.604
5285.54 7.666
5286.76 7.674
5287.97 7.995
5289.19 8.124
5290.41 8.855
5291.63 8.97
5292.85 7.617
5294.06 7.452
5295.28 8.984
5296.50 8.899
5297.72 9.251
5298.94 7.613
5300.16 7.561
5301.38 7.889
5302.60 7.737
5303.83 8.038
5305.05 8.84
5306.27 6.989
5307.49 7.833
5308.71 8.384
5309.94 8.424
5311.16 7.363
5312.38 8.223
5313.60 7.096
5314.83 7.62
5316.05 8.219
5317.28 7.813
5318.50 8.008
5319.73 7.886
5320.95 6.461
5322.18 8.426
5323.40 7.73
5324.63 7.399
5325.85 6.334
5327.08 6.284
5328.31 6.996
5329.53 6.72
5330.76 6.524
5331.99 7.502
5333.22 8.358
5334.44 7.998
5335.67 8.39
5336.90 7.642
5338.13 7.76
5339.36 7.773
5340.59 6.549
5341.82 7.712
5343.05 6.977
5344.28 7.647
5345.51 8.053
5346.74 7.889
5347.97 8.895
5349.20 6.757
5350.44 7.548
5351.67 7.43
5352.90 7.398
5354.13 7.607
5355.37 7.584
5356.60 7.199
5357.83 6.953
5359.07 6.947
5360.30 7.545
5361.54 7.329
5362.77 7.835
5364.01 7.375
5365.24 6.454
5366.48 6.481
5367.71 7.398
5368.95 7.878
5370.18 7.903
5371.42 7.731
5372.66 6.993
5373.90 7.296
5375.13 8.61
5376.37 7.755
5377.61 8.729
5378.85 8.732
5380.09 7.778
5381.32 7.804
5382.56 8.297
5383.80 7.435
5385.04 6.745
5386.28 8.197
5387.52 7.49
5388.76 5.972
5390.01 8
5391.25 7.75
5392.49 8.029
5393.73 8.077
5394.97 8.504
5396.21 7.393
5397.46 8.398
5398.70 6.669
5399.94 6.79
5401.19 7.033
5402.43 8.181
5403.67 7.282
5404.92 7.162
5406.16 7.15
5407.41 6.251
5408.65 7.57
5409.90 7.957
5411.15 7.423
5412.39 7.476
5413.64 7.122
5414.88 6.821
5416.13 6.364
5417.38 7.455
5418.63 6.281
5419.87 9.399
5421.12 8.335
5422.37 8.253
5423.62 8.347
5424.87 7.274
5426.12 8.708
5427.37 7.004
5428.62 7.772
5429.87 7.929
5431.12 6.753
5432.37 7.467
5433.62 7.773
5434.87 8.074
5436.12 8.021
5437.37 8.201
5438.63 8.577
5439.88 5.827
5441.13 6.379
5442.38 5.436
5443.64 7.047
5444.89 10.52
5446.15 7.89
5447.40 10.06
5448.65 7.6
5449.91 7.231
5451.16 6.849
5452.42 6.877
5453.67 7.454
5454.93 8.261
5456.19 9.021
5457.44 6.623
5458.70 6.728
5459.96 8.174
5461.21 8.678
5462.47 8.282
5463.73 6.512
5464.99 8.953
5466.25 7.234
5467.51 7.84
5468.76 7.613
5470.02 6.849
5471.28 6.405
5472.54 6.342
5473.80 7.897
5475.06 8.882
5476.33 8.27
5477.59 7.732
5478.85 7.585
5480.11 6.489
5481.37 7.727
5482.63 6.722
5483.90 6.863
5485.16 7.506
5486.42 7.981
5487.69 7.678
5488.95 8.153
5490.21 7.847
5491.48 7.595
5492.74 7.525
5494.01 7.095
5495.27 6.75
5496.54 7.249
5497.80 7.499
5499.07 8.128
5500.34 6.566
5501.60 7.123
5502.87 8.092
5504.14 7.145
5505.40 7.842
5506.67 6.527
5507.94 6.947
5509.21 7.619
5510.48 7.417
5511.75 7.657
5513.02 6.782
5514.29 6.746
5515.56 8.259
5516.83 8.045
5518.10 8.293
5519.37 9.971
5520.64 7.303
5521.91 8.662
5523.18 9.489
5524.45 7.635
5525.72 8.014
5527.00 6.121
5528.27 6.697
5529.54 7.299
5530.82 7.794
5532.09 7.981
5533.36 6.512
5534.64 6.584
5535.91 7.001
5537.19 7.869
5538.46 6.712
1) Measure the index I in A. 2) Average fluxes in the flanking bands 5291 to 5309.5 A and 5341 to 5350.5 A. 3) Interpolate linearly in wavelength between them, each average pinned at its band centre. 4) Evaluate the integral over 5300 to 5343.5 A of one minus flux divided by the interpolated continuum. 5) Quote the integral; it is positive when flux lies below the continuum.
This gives 1.7 A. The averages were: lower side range 8.14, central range 7.6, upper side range 7.67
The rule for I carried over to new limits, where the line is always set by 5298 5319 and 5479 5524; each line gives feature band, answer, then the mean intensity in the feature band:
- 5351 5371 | 1.2 A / 7.34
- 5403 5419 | 1.3 A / 7.12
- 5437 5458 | 0.1 A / 7.63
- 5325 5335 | 1.0 A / 7.1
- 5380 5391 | 0.3 A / 7.52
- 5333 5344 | 0.2 A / 7.66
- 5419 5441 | -0.3 A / 7.82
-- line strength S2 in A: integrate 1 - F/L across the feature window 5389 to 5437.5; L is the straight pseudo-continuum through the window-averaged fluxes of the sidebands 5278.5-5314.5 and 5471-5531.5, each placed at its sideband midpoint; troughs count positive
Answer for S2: 1.1 A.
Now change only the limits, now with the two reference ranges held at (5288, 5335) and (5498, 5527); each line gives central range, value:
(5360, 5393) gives 0.7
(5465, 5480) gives 0.4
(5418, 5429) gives -0.3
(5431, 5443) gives 0.7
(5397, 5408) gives 0.8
